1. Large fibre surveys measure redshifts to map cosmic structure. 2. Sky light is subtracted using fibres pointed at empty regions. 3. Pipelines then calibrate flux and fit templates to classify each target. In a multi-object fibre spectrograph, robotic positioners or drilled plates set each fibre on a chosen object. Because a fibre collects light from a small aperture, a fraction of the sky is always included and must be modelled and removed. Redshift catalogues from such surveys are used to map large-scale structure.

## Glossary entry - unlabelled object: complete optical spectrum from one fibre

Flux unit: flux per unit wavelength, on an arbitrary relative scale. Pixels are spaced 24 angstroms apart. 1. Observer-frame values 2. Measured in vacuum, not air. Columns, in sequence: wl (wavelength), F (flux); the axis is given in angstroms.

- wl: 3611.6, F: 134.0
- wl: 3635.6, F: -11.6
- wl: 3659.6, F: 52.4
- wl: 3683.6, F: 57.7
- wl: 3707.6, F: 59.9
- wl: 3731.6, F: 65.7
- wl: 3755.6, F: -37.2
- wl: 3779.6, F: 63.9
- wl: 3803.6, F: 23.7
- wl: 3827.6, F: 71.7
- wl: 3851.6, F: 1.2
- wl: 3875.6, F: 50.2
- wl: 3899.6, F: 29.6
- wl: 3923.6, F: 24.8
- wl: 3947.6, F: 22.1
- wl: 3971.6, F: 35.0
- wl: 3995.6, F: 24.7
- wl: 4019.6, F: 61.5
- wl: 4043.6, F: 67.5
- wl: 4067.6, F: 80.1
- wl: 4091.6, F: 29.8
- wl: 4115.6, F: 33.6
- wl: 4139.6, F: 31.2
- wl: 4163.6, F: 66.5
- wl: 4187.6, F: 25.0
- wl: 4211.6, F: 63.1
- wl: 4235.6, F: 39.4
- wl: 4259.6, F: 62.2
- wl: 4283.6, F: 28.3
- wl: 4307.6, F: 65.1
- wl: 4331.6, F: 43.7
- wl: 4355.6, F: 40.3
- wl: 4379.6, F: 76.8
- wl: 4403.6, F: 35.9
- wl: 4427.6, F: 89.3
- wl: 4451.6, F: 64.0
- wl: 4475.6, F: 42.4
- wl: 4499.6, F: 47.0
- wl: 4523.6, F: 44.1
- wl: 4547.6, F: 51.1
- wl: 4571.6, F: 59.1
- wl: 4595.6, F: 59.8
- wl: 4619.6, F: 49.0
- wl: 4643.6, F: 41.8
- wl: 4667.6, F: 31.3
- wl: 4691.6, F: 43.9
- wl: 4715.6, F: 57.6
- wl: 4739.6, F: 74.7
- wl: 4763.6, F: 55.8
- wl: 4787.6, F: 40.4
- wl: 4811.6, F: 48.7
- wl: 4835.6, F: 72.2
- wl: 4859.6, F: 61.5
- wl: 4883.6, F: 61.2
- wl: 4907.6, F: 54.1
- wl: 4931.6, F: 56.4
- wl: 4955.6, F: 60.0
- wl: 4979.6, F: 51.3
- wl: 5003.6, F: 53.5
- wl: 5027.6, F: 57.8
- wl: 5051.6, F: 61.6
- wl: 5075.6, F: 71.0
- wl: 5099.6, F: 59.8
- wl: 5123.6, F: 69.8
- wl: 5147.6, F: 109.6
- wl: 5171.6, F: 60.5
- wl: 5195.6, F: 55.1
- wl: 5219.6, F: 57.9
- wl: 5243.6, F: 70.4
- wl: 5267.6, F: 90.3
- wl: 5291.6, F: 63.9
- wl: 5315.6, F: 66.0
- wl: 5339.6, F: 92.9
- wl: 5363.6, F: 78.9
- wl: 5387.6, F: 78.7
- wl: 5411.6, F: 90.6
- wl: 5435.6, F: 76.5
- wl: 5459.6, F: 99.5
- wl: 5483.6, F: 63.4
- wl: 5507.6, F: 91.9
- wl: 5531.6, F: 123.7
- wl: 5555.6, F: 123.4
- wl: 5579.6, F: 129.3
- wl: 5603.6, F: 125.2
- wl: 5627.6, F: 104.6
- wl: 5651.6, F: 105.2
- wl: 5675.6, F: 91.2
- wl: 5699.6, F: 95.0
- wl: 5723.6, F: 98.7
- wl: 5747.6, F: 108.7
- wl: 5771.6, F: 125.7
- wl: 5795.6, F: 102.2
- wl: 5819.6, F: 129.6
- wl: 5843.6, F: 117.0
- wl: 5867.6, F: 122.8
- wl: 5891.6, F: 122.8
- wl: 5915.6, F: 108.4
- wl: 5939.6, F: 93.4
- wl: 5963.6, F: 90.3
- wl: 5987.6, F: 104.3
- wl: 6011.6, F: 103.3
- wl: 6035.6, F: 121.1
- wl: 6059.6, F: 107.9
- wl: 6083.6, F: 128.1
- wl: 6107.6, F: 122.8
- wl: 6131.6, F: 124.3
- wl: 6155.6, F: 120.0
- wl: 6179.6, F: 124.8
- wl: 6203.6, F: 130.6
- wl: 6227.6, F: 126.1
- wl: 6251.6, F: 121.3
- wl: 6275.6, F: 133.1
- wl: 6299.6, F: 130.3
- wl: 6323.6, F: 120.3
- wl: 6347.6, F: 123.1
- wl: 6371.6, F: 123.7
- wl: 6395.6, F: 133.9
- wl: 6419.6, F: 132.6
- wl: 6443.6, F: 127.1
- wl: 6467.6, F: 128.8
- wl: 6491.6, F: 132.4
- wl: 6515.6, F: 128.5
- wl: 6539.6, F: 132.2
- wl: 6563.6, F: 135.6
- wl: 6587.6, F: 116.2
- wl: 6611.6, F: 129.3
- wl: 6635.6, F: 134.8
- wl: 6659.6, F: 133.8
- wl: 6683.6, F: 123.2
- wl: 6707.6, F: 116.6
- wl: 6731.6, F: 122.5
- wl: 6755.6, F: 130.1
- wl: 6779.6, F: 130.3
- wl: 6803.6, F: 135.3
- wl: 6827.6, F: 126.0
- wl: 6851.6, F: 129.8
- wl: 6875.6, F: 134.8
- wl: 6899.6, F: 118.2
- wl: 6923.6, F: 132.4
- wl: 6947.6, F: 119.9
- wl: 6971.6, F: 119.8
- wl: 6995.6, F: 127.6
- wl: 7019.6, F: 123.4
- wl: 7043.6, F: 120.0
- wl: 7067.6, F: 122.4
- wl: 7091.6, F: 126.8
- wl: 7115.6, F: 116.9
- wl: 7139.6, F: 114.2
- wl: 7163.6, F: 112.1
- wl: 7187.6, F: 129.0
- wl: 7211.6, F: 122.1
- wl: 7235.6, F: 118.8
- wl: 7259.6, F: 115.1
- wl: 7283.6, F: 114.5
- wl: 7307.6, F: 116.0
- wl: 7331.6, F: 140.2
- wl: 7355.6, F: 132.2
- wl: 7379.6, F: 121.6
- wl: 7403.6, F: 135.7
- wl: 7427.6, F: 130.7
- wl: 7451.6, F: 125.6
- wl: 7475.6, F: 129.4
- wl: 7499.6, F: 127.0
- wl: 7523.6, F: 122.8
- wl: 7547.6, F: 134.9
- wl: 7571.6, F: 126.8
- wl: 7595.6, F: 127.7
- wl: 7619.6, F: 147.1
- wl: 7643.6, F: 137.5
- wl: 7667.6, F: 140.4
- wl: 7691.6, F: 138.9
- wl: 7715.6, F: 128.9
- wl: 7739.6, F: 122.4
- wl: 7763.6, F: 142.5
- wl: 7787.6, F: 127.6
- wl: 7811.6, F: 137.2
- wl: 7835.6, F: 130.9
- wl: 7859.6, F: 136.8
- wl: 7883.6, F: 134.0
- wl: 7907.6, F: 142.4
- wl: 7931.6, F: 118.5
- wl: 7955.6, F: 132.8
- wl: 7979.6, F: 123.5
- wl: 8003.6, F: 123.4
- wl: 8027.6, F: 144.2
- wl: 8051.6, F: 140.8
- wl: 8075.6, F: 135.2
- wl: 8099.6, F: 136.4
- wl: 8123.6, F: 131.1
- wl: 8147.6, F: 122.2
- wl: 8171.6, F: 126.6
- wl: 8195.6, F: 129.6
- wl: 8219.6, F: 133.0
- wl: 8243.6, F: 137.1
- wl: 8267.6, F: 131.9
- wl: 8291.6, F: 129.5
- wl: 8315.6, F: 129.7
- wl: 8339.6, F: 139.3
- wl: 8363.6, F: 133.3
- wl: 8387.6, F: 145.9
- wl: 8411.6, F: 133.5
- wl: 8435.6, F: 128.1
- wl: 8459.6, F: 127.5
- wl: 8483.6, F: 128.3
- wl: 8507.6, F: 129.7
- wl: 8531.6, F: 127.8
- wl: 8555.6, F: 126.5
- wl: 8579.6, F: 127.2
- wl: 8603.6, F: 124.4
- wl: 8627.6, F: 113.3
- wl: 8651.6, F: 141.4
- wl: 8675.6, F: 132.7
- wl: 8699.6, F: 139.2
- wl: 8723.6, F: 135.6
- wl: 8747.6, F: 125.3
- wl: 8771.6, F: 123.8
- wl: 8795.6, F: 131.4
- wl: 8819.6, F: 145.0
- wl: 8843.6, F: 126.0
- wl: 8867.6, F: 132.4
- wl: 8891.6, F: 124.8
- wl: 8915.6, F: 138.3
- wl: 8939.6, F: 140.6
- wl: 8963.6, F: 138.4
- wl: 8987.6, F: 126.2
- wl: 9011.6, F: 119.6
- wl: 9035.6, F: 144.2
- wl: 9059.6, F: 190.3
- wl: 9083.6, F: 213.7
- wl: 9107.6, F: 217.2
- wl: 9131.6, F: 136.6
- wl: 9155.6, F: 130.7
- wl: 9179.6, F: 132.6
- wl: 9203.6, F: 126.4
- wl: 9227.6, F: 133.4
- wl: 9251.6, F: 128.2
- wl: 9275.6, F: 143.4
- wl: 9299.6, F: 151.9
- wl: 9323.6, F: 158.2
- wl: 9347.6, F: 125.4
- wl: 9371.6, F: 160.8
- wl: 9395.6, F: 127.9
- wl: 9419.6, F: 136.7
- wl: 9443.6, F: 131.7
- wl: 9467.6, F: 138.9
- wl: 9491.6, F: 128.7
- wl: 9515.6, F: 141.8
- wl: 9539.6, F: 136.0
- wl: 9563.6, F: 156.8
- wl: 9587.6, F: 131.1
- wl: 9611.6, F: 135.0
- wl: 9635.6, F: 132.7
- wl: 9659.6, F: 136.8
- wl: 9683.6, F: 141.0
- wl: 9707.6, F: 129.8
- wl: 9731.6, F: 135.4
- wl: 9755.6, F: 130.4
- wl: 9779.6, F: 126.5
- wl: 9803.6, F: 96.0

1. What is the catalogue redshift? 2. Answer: 0.38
